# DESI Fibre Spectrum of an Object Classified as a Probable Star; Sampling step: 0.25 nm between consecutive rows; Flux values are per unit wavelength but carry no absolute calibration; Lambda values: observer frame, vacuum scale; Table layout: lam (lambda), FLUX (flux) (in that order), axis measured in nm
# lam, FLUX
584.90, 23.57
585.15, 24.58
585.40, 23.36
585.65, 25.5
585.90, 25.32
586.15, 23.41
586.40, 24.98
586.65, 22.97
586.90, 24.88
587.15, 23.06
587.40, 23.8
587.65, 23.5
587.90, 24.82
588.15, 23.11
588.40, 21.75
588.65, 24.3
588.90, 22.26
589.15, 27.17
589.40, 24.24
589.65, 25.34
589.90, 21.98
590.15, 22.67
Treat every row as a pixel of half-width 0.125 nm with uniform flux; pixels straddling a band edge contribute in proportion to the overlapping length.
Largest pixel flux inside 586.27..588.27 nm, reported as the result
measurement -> 24.98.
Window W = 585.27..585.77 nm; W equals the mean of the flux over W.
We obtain 24.4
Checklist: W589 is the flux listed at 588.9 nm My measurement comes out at 22.26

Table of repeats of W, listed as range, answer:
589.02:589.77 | 25.6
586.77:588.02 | 24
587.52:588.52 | 23.3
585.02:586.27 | 24.4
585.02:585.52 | 24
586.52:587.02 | 23.9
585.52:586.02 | 25.4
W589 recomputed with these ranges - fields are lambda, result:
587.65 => 23.5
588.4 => 21.75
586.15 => 23.41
